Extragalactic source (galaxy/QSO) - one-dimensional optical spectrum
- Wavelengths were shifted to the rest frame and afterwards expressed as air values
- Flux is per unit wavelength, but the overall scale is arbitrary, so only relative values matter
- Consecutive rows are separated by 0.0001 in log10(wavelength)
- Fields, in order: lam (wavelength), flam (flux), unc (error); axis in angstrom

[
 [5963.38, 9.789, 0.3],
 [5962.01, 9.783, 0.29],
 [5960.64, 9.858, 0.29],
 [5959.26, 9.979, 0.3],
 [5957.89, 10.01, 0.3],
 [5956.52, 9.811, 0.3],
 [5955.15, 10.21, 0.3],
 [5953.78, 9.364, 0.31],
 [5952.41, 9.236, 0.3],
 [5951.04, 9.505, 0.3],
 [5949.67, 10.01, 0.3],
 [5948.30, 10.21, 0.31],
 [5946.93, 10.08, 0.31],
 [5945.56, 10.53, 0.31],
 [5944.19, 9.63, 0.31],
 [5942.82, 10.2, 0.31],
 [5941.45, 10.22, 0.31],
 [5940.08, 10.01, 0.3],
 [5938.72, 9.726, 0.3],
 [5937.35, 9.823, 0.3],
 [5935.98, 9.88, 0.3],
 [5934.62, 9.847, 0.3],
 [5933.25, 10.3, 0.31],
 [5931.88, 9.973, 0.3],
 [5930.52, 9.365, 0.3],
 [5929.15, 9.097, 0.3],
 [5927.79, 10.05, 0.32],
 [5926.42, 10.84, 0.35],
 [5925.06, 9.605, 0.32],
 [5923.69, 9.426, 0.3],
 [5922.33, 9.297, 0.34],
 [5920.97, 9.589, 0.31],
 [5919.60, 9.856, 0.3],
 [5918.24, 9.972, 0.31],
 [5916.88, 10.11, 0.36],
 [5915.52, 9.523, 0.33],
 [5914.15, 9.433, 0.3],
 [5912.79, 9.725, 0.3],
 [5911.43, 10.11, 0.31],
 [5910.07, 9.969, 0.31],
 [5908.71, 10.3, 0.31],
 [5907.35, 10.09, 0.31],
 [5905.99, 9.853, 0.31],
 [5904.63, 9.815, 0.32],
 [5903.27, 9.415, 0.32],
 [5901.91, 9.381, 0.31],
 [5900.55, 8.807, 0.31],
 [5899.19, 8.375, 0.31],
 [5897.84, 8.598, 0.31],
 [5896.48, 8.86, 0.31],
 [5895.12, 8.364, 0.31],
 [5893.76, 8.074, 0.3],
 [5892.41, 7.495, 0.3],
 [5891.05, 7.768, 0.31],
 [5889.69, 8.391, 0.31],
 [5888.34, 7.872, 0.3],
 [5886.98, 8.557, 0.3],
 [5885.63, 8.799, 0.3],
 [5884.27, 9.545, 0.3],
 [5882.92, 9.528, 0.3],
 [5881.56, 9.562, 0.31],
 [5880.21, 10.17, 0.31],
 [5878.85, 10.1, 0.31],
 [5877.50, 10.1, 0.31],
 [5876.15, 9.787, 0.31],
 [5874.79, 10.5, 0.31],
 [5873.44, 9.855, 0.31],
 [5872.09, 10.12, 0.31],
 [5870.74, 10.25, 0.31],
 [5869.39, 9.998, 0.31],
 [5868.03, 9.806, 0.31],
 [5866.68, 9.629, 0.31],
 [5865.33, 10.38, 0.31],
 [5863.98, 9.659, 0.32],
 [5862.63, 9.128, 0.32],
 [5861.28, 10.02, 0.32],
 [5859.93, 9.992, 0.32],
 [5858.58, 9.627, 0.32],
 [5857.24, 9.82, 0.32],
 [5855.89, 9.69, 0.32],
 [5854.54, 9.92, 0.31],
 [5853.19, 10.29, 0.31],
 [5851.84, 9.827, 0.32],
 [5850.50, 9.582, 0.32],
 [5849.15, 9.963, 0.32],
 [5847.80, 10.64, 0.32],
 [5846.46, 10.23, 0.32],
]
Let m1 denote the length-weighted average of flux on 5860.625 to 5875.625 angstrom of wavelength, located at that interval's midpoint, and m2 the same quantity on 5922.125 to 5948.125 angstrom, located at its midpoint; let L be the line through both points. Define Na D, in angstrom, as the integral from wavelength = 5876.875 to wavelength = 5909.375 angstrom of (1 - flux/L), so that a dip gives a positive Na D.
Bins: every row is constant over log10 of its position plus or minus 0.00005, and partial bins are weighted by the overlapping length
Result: 2.8 angstrom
